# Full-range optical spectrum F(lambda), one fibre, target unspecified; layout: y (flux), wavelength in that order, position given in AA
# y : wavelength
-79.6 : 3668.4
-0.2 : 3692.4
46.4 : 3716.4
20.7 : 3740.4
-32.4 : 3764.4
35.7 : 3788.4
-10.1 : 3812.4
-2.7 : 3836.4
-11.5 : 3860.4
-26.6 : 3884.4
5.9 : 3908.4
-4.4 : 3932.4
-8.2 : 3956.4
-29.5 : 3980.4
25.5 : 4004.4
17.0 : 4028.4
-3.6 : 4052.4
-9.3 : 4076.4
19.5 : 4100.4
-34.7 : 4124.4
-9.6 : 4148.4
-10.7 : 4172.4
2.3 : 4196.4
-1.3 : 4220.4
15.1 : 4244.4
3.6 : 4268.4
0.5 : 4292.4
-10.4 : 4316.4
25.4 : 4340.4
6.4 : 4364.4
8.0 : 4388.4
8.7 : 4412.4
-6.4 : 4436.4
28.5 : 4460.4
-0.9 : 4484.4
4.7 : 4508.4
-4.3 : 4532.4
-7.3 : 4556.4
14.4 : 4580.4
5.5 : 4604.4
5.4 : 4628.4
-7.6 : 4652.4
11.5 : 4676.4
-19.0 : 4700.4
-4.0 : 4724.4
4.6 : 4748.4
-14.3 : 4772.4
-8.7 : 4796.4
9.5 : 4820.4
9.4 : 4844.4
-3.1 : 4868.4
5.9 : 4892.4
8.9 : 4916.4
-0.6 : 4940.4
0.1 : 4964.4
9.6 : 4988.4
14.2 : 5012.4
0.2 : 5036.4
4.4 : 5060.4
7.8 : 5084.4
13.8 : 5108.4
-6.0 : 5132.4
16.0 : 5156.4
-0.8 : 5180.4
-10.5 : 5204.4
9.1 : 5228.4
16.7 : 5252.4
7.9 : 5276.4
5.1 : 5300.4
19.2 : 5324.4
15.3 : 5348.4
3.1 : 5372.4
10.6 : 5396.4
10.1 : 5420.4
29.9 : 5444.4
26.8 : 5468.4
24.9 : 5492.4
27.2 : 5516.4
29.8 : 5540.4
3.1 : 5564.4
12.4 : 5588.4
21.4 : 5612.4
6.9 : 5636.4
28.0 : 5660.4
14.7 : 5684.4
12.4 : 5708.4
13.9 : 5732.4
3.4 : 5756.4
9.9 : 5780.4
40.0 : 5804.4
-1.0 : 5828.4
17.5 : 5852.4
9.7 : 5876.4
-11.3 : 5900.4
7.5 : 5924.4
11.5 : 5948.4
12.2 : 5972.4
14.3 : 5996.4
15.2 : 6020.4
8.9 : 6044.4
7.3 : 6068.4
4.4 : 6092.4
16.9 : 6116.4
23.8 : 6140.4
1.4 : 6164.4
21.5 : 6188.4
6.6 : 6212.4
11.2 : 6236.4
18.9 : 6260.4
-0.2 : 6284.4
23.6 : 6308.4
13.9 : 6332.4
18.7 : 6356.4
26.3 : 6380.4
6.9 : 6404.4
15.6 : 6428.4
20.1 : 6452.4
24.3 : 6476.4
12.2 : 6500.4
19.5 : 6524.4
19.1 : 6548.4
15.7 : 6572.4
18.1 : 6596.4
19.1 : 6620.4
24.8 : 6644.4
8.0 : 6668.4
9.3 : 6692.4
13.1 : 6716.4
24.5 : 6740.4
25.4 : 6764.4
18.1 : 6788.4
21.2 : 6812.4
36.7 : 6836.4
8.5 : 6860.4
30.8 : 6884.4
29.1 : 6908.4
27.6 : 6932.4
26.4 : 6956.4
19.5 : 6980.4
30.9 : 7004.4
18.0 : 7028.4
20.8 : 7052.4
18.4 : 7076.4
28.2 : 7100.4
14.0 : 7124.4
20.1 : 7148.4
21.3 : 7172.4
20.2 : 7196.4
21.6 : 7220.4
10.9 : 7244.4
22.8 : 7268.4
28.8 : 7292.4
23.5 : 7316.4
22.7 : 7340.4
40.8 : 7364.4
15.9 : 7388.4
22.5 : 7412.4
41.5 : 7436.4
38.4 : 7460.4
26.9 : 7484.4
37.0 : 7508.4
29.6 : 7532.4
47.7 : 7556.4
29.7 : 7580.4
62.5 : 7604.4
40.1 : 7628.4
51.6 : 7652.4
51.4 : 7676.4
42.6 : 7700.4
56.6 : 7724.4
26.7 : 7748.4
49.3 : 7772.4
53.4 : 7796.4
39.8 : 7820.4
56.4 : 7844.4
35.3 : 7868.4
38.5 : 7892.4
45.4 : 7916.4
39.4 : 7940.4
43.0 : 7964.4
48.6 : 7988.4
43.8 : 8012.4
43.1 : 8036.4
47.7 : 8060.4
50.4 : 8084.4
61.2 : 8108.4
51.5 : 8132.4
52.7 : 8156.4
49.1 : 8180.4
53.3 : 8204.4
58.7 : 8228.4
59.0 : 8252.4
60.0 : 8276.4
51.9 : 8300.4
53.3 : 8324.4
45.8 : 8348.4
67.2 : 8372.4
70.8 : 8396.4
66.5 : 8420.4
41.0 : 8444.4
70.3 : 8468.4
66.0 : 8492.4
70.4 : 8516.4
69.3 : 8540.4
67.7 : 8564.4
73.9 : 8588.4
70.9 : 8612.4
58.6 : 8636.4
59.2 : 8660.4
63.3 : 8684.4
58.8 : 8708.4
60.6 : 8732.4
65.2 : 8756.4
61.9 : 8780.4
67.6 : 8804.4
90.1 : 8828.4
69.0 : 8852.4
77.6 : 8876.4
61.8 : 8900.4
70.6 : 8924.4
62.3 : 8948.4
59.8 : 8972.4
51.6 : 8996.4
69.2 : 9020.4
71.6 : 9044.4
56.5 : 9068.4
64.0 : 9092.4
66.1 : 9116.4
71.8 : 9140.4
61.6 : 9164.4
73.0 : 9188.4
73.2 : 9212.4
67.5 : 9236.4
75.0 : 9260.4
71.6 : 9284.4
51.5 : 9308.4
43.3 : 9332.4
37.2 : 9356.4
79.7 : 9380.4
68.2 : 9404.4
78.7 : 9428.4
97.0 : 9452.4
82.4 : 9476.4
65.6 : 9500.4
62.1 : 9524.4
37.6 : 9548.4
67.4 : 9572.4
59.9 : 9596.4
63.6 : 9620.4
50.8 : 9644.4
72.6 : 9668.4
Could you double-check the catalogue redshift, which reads 0.863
